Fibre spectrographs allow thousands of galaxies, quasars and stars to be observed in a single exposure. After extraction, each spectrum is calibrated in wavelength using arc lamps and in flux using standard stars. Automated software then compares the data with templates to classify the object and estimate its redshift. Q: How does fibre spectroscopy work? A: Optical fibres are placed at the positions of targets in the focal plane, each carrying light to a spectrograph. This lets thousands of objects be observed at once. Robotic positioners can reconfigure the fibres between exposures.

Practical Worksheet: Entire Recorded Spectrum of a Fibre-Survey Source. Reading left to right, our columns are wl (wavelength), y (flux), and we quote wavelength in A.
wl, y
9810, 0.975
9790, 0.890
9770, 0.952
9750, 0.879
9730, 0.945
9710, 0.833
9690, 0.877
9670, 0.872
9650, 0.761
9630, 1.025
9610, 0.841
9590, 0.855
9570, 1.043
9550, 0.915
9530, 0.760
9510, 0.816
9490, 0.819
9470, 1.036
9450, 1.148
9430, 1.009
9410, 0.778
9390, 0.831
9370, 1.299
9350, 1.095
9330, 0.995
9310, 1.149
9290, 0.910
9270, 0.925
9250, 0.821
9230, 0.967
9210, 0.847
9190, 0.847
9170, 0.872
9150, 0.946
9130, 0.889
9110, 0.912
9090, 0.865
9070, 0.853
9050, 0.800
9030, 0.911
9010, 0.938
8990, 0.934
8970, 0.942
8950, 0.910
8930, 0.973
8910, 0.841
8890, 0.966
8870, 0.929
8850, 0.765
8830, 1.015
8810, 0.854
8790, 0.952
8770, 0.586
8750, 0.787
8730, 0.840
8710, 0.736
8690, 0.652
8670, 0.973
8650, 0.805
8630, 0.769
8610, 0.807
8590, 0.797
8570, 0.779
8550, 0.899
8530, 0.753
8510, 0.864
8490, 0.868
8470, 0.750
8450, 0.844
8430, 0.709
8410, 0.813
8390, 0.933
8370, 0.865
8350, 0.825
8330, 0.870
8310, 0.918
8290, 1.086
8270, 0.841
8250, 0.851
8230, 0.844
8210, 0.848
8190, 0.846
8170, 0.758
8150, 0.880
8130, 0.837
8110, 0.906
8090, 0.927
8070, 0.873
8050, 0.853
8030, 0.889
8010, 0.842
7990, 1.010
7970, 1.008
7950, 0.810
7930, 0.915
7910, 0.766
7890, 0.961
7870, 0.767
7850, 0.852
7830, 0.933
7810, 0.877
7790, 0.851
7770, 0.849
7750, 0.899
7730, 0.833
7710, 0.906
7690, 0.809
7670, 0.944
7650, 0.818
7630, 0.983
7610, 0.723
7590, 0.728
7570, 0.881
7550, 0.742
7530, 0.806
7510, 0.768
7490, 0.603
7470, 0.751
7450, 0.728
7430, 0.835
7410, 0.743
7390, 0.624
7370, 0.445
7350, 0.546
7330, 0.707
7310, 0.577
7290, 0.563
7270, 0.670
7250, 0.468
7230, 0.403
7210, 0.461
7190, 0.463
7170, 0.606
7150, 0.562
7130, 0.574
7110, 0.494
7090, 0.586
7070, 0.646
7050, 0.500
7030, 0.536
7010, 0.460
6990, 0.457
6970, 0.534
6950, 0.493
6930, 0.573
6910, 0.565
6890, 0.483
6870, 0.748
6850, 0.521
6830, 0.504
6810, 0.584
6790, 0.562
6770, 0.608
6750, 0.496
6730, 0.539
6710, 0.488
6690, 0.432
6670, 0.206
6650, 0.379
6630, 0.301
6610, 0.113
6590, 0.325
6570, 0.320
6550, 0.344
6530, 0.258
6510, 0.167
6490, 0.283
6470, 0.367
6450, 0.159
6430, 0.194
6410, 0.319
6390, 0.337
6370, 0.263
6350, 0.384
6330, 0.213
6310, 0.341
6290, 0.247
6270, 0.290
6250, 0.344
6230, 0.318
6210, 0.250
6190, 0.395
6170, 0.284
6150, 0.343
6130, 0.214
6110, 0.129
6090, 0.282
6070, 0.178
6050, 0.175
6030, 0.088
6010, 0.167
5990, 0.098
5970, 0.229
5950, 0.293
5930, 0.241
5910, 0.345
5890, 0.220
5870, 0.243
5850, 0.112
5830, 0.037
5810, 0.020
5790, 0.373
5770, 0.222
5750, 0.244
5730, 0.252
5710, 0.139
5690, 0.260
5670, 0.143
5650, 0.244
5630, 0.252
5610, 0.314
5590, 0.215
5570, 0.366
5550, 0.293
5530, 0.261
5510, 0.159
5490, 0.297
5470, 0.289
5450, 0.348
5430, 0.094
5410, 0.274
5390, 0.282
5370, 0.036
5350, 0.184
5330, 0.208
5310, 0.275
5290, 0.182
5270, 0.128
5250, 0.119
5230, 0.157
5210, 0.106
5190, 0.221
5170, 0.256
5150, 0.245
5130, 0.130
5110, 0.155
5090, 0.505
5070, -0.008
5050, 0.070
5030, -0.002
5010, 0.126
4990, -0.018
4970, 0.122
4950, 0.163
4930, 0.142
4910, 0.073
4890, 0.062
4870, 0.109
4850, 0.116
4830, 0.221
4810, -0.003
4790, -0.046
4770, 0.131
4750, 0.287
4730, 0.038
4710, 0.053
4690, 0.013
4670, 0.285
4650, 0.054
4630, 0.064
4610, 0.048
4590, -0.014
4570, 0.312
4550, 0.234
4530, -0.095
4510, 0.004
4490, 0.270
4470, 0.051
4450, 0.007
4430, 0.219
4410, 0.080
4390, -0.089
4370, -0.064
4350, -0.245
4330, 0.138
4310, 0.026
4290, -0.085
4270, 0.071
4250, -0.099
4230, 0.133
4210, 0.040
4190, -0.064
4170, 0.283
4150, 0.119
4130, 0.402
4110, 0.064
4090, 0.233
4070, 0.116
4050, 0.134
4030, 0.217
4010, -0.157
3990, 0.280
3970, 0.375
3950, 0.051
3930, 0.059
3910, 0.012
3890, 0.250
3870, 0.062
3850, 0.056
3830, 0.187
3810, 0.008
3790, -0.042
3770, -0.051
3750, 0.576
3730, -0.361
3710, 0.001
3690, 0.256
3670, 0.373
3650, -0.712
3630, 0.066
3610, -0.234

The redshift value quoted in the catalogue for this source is 0.680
